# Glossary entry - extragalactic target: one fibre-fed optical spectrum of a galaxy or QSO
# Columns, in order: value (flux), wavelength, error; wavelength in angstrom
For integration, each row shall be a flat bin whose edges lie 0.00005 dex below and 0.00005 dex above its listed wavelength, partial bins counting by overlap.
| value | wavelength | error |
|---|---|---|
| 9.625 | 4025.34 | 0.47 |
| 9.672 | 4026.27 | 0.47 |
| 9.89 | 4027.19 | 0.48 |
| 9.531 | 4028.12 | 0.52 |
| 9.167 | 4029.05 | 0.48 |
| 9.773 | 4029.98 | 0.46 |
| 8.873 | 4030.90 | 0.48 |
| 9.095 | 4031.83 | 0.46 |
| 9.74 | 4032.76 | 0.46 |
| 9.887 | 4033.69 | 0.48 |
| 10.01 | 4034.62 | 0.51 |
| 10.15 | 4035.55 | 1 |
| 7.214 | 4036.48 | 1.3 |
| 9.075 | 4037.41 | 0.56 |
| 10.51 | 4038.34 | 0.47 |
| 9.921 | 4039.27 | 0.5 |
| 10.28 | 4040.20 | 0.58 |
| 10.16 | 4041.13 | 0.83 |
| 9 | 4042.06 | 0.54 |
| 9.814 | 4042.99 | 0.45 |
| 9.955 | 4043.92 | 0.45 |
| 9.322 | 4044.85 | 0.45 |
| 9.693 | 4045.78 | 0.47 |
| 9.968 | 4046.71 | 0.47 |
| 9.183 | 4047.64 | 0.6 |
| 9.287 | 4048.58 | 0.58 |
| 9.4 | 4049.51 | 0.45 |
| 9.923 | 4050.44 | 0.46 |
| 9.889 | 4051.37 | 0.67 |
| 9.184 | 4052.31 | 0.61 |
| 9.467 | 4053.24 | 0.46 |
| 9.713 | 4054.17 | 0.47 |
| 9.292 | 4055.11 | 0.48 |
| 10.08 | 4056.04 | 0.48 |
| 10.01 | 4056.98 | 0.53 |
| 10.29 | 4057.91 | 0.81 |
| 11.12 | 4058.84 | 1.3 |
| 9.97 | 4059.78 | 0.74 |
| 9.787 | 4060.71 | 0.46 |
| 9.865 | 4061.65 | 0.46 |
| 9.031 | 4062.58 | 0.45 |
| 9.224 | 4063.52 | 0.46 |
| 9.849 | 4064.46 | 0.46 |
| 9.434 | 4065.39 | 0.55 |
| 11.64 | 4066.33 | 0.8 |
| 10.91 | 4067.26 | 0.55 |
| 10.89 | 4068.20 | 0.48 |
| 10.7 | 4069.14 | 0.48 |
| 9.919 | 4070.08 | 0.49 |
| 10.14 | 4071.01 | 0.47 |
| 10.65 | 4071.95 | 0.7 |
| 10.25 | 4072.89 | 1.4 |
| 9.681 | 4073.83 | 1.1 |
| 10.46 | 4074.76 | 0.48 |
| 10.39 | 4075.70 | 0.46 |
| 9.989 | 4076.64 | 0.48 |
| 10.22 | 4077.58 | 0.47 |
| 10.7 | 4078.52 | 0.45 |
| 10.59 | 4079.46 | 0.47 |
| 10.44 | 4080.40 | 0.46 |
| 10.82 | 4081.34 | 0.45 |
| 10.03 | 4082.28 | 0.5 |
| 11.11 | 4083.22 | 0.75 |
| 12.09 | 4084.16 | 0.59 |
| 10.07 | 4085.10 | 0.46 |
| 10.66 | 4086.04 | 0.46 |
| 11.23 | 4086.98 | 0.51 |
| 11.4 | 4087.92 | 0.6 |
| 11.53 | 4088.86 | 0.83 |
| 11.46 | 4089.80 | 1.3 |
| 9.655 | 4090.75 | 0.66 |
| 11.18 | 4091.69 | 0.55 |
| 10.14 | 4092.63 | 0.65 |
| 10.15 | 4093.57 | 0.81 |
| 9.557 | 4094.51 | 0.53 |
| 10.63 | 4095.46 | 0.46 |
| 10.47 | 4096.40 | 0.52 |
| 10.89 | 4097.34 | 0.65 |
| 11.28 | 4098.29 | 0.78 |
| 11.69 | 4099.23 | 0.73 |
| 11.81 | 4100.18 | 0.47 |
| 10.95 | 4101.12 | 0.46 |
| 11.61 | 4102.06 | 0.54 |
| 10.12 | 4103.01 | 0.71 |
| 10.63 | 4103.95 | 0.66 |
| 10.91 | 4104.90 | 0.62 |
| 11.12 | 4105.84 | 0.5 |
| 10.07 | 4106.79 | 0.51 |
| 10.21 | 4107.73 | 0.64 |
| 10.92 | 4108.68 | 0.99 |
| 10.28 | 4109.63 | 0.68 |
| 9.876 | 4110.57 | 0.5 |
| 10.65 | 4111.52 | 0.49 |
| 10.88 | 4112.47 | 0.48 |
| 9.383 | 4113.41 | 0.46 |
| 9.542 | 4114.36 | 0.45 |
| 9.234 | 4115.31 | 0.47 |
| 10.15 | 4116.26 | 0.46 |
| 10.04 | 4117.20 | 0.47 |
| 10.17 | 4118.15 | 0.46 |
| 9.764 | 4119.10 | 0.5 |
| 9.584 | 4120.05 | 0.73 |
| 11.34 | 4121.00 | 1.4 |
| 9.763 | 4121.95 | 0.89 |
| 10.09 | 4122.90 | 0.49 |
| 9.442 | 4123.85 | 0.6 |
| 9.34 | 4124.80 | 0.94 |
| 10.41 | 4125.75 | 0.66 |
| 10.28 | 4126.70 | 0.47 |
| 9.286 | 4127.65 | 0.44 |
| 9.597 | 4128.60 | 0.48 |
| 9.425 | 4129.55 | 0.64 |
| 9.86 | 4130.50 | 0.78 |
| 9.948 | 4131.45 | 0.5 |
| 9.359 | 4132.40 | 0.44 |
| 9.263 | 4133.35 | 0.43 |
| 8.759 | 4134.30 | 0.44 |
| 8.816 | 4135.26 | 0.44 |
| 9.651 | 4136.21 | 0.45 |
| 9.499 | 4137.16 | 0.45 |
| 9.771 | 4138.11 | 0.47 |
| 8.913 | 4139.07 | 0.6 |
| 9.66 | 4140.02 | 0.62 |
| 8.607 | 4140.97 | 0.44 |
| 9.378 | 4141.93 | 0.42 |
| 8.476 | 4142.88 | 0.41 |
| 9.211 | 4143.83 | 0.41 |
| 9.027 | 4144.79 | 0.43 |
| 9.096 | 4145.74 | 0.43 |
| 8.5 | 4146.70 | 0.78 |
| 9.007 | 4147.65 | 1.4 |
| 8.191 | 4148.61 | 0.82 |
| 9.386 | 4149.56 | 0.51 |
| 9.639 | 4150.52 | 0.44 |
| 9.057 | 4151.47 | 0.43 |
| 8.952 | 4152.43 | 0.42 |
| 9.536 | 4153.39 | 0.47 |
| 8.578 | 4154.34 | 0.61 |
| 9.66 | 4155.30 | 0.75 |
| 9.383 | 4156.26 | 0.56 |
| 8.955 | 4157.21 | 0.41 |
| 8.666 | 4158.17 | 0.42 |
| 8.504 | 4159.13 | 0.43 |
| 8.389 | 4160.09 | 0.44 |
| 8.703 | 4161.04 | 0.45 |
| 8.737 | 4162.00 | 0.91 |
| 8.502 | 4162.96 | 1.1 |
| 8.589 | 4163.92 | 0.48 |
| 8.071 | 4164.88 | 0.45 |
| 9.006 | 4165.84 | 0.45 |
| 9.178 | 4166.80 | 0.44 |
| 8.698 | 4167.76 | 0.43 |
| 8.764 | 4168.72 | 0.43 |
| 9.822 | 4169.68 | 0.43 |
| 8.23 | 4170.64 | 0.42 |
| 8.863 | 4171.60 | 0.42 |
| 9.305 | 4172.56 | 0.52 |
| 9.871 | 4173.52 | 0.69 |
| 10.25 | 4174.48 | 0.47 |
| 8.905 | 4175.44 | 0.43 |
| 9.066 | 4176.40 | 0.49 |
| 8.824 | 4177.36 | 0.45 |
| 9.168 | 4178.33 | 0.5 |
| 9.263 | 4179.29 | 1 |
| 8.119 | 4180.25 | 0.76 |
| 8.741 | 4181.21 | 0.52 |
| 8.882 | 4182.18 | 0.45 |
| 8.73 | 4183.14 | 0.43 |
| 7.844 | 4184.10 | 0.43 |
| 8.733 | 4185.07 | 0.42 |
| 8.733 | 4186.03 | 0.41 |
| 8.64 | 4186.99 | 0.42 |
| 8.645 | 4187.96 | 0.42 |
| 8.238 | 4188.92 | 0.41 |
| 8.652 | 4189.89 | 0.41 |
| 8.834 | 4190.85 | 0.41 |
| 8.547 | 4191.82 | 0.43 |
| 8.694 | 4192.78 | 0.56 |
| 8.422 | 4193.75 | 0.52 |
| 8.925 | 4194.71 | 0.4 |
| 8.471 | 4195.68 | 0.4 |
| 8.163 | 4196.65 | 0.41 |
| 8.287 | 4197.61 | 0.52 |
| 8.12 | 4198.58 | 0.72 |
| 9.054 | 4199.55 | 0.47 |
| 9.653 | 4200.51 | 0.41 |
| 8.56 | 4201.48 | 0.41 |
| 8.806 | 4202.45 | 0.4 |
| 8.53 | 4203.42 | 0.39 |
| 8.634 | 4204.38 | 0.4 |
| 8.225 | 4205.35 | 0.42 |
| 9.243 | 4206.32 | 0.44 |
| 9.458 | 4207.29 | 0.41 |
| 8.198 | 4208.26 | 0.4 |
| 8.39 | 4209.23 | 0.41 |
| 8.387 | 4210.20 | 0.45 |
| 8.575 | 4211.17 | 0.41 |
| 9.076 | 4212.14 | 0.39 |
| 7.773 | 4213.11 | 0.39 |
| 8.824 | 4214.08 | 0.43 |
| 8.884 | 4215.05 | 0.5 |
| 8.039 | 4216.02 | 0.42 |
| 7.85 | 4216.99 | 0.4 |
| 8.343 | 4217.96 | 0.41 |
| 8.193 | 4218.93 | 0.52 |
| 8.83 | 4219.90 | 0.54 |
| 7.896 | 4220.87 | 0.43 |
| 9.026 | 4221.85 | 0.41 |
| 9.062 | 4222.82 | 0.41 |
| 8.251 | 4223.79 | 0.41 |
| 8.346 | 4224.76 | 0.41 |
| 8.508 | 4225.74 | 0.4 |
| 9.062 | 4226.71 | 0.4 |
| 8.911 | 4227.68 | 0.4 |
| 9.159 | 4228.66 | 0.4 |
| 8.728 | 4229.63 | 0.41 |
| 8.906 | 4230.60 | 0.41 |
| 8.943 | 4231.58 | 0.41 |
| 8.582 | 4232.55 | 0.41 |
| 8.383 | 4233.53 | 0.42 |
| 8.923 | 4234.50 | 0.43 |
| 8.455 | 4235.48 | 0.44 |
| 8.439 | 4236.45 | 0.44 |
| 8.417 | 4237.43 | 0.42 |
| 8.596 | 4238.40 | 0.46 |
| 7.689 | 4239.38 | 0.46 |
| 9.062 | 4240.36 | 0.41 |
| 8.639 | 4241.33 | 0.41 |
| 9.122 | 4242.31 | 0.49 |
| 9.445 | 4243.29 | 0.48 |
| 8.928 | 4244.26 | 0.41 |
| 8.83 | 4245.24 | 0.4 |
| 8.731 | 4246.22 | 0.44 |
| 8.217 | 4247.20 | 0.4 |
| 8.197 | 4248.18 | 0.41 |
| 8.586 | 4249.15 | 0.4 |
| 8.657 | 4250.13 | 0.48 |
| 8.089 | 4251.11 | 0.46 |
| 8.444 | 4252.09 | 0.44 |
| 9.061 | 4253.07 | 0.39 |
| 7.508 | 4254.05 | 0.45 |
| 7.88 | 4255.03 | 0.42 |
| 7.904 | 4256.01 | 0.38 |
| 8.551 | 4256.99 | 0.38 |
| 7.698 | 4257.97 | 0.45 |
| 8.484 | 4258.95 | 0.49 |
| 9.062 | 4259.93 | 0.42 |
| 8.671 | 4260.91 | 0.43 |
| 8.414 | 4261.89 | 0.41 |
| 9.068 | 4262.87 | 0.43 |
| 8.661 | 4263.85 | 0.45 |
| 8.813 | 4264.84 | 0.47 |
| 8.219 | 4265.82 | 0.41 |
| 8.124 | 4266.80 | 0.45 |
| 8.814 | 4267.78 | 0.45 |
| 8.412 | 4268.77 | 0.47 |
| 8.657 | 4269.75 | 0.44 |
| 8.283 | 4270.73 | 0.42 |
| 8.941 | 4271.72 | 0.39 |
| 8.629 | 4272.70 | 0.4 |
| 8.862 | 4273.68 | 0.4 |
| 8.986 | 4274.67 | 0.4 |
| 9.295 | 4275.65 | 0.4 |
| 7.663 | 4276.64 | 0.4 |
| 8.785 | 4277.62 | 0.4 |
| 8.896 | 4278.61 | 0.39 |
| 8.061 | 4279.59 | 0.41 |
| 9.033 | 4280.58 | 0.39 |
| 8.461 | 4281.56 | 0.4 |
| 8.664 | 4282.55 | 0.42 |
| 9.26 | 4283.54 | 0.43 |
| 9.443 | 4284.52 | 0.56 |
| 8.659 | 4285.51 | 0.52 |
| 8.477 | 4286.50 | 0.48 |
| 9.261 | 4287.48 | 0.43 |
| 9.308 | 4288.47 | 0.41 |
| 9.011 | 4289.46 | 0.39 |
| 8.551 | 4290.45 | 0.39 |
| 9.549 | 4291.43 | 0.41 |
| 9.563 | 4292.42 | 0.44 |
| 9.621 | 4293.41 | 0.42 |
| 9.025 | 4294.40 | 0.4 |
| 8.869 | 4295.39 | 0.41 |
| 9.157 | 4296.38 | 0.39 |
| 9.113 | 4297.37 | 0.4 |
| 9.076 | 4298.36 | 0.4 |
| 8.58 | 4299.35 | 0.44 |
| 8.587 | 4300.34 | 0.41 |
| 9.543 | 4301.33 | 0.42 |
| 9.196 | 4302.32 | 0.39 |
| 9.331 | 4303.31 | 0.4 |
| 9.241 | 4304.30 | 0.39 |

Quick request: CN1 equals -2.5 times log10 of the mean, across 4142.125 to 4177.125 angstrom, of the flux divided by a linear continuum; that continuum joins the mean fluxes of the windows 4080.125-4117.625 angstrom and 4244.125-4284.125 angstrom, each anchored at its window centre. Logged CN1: 0.102 mag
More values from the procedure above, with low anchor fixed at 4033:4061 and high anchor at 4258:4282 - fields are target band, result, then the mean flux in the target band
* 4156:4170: 0.04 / 8.78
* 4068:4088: -0.11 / 10.5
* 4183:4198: 0.06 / 8.53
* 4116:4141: -0.04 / 9.68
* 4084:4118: -0.12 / 10.6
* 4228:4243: 0.01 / 8.68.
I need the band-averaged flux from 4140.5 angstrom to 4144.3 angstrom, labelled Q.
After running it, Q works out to 8.92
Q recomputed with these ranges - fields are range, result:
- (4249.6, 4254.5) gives 8.35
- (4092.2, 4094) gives 10.2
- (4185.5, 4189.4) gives 8.58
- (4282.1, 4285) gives 9.14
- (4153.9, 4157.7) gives 9.14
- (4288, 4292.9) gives 9.2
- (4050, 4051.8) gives 9.92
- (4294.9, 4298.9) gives 9.04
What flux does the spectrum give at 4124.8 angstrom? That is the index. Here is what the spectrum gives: 9.34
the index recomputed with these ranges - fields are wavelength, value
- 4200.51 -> 9.653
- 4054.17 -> 9.713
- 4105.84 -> 11.12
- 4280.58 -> 9.033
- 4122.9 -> 10.09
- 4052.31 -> 9.184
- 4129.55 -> 9.425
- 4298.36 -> 9.076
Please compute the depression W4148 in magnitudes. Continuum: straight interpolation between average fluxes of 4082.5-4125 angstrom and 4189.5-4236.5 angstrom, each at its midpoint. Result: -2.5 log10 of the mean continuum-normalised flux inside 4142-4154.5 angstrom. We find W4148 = 0.09 mag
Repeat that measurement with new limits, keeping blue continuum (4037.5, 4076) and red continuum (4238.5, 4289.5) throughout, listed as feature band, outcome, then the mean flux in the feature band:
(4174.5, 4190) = 0.05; 8.74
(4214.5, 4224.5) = 0.06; 8.44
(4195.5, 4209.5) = 0.04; 8.66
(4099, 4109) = -0.13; 10.9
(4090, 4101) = -0.11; 10.7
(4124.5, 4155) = 0.02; 9.27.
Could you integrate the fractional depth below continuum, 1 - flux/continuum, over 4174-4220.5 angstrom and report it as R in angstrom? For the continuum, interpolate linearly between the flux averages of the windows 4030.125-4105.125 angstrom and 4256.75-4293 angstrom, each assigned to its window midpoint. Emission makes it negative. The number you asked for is 3.2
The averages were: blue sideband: 10.2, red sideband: 8.74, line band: 8.65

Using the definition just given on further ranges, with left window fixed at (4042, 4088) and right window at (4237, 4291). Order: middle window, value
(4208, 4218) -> 0.68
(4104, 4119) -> -0.68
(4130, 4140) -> 0.22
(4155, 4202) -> 2.43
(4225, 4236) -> 0.14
